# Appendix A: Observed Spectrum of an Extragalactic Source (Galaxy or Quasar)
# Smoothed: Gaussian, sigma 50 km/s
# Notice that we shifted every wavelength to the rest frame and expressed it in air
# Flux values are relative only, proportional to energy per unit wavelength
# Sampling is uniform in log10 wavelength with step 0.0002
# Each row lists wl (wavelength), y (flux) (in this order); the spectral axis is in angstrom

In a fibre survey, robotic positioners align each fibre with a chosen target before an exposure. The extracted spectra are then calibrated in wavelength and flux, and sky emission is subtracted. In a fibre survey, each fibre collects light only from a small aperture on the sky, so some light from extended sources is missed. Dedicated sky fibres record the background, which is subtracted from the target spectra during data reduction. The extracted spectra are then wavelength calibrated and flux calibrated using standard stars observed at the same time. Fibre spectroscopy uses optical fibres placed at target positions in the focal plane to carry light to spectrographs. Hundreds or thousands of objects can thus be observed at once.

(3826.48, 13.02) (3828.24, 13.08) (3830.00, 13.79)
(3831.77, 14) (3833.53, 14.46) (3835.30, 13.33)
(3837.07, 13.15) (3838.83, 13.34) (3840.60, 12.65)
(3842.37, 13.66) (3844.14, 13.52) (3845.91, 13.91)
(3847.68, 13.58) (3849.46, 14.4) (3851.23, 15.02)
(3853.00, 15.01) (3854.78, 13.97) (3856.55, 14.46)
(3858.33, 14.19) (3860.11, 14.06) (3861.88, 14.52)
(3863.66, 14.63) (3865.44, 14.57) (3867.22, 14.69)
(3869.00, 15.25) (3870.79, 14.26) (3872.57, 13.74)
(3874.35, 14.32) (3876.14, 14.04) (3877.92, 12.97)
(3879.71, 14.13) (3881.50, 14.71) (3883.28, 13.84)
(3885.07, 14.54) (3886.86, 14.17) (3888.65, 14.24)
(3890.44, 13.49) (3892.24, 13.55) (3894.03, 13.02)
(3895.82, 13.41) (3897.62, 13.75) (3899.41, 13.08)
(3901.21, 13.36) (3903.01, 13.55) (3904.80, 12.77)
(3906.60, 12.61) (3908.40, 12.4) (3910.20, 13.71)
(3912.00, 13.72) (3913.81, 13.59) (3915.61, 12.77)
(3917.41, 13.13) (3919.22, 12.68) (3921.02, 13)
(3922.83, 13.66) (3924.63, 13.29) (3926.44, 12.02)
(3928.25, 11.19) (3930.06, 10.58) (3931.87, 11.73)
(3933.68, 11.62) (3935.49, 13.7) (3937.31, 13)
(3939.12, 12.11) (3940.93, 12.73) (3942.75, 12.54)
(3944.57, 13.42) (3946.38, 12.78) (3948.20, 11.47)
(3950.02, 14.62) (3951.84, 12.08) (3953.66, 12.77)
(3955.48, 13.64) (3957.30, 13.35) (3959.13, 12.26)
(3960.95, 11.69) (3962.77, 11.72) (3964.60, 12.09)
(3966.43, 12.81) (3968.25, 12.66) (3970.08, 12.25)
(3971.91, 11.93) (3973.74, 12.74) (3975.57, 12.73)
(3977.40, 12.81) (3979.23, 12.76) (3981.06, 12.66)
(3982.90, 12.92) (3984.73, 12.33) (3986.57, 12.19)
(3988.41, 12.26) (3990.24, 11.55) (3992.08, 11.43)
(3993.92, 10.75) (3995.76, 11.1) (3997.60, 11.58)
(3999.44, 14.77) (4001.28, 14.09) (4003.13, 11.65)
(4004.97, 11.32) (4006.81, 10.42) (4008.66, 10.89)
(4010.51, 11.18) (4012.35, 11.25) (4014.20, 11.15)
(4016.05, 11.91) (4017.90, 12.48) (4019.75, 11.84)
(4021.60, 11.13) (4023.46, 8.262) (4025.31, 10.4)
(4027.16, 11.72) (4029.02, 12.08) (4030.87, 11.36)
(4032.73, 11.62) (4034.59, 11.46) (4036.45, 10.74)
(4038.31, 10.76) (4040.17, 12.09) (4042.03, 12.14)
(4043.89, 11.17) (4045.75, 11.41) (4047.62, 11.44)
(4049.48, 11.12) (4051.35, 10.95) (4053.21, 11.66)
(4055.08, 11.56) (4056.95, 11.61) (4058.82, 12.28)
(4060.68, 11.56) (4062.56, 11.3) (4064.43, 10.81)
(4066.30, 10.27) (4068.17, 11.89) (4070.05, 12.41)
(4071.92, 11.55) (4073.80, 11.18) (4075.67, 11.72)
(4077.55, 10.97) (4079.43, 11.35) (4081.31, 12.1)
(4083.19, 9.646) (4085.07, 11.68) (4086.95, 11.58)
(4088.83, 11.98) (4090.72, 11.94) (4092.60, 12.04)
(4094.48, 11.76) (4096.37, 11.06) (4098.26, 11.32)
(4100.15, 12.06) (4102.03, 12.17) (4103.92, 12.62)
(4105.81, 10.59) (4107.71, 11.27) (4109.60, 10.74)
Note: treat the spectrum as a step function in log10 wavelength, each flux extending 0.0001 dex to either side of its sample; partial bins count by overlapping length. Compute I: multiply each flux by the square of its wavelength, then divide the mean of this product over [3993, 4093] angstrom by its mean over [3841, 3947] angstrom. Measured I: 0.92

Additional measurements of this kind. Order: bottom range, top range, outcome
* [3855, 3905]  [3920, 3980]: 0.93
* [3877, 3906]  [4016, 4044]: 0.89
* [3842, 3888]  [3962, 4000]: 0.91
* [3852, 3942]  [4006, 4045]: 0.89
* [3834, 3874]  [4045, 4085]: 0.90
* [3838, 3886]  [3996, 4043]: 0.88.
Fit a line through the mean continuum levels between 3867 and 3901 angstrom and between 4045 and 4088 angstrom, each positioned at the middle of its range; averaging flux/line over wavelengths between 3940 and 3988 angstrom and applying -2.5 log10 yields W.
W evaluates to 0.018 mag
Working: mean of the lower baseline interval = 13.9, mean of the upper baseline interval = 11.4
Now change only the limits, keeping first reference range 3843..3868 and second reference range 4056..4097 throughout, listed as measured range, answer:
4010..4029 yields 0.10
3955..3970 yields 0.04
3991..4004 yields 0.03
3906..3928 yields 0.04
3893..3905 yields 0.04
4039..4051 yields 0.04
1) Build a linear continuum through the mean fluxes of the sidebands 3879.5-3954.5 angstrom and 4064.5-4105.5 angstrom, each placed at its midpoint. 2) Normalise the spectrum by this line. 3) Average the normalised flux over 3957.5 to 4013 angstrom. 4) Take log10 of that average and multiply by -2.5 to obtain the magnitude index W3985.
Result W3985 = 0.03 mag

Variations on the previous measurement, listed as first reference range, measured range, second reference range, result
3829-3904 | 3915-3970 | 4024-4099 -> 0.03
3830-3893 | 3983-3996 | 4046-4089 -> 0.06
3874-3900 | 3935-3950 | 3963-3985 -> 0.02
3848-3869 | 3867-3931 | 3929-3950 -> 0.01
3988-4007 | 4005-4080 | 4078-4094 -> 0.04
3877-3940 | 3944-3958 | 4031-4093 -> -0.03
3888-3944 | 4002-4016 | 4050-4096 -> 0.08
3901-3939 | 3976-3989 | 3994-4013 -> -0.05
